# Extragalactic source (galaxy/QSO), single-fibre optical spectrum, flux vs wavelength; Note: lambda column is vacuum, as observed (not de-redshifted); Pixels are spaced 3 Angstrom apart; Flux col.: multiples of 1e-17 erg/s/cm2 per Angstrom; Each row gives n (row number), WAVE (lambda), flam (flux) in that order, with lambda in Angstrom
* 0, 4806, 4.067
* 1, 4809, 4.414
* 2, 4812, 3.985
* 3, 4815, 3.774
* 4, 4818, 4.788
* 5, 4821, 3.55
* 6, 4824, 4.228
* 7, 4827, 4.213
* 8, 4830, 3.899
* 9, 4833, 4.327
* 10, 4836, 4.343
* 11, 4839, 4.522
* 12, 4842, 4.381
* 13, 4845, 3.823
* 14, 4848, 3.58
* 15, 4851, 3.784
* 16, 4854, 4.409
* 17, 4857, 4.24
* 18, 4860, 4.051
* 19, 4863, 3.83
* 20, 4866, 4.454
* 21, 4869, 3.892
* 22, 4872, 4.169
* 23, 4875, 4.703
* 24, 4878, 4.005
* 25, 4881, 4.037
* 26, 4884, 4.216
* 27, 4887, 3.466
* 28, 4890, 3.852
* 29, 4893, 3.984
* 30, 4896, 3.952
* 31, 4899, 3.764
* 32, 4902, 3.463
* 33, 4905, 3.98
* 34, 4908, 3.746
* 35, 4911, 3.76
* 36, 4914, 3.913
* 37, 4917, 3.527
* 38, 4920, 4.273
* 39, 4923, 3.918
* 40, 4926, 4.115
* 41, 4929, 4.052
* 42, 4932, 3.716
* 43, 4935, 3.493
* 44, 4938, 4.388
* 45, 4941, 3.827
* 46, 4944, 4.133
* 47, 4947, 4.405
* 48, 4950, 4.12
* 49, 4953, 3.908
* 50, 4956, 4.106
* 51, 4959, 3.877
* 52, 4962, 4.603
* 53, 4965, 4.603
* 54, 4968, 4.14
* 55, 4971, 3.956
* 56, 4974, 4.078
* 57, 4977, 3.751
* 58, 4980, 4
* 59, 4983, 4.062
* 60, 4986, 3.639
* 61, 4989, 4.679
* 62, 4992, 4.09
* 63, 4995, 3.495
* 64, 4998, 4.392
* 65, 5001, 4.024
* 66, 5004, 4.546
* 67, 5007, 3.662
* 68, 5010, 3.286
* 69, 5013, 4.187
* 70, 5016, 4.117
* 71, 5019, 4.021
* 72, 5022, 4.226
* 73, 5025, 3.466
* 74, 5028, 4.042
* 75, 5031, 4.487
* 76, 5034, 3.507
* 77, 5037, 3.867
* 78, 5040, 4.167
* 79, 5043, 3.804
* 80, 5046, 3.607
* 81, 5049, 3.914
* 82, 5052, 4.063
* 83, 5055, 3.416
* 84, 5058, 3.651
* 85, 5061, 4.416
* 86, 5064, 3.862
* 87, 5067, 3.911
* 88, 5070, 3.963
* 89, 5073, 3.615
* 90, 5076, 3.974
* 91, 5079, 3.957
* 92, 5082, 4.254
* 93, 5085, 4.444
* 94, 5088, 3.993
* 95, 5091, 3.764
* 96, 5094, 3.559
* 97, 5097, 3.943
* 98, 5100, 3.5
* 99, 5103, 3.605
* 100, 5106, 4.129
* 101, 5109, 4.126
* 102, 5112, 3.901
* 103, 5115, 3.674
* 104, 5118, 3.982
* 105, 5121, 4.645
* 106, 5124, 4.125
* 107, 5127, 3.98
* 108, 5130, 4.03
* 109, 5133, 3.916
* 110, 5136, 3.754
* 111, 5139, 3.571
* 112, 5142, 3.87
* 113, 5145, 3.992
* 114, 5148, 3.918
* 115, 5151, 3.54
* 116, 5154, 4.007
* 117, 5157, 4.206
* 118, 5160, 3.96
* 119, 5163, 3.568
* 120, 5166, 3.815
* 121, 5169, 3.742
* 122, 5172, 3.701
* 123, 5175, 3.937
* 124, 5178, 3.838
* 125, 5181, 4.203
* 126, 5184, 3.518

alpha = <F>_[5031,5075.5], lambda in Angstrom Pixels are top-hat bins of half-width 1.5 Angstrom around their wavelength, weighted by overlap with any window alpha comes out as 3.87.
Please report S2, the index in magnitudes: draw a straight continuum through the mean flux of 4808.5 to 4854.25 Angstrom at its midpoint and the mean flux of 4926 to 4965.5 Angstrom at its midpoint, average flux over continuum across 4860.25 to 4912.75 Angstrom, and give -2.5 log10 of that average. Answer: 0.04 mag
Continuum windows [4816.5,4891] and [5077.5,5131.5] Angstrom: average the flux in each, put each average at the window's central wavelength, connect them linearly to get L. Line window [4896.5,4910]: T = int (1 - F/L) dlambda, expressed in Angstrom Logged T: 1.1 Angstrom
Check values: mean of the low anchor 4.11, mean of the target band 3.75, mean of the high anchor 3.98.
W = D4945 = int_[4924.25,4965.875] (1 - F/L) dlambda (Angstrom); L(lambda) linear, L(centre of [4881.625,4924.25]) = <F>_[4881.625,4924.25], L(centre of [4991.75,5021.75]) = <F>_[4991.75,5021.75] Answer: -1.9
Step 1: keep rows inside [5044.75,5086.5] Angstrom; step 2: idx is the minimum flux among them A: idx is 3.416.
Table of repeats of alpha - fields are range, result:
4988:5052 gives 3.98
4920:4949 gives 4.02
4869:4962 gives 3.97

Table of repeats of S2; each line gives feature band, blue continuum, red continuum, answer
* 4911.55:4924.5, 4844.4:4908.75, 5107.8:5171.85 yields 0.02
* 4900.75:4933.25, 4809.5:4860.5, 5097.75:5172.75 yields 0.05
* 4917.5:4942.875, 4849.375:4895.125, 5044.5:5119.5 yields 0.02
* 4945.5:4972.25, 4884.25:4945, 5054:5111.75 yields -0.08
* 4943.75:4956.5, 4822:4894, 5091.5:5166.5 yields -0.03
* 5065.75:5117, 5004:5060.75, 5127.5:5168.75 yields -0.01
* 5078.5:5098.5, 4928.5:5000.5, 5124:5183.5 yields -0.01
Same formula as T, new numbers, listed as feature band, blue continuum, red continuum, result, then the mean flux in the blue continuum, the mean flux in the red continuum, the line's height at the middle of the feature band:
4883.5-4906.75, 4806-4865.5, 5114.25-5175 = 1.5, 4.12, 3.9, 4.08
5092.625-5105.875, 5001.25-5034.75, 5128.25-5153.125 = 0.6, 3.97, 3.83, 3.88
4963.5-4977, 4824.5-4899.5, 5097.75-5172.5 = -0.5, 4.08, 3.89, 4.01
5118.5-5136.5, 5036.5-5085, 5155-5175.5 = -1.0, 3.92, 3.85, 3.87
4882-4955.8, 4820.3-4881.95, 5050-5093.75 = 2.7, 4.12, 3.94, 4.07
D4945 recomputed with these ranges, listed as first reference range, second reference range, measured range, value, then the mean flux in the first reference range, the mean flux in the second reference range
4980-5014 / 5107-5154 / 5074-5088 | -0.6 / 4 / 3.94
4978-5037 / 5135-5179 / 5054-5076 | 0.4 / 3.99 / 3.83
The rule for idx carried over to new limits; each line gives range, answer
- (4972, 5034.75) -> 3.286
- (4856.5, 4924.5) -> 3.463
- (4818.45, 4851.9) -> 3.55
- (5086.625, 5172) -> 3.5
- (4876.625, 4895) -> 3.466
